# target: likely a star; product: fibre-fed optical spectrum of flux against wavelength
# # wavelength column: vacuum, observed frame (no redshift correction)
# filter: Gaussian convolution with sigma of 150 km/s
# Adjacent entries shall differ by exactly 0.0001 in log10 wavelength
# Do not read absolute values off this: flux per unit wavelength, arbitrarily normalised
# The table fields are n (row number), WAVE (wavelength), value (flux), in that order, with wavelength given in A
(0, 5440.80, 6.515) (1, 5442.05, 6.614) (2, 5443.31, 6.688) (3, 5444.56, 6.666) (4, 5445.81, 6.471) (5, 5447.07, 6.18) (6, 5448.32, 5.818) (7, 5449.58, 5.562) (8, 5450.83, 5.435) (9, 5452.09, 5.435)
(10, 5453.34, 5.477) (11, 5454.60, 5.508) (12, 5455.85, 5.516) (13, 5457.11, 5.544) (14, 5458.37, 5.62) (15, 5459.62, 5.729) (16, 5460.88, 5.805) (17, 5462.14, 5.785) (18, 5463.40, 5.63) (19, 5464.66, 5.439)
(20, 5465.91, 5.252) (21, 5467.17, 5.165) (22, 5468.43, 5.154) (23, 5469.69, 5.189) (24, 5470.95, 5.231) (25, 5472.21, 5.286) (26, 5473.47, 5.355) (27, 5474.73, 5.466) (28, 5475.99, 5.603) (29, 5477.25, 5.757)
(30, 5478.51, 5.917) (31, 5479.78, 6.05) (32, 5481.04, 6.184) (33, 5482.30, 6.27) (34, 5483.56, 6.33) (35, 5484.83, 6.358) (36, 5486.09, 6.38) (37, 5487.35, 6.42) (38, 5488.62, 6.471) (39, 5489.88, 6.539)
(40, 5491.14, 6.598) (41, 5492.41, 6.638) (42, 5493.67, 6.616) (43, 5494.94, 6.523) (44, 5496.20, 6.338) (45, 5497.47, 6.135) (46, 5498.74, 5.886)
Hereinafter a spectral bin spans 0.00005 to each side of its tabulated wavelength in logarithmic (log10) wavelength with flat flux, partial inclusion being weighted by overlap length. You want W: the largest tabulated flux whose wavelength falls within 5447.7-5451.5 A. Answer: 5.818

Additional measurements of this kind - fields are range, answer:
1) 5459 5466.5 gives 5.805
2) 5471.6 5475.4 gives 5.466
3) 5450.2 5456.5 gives 5.516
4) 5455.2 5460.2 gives 5.729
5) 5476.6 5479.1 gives 5.917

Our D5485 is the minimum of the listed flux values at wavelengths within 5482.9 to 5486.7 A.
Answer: 6.33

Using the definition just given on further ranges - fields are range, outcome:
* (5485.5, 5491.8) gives 6.38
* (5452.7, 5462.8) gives 5.477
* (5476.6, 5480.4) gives 5.757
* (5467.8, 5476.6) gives 5.154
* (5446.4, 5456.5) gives 5.435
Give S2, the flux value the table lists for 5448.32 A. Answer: 5.818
